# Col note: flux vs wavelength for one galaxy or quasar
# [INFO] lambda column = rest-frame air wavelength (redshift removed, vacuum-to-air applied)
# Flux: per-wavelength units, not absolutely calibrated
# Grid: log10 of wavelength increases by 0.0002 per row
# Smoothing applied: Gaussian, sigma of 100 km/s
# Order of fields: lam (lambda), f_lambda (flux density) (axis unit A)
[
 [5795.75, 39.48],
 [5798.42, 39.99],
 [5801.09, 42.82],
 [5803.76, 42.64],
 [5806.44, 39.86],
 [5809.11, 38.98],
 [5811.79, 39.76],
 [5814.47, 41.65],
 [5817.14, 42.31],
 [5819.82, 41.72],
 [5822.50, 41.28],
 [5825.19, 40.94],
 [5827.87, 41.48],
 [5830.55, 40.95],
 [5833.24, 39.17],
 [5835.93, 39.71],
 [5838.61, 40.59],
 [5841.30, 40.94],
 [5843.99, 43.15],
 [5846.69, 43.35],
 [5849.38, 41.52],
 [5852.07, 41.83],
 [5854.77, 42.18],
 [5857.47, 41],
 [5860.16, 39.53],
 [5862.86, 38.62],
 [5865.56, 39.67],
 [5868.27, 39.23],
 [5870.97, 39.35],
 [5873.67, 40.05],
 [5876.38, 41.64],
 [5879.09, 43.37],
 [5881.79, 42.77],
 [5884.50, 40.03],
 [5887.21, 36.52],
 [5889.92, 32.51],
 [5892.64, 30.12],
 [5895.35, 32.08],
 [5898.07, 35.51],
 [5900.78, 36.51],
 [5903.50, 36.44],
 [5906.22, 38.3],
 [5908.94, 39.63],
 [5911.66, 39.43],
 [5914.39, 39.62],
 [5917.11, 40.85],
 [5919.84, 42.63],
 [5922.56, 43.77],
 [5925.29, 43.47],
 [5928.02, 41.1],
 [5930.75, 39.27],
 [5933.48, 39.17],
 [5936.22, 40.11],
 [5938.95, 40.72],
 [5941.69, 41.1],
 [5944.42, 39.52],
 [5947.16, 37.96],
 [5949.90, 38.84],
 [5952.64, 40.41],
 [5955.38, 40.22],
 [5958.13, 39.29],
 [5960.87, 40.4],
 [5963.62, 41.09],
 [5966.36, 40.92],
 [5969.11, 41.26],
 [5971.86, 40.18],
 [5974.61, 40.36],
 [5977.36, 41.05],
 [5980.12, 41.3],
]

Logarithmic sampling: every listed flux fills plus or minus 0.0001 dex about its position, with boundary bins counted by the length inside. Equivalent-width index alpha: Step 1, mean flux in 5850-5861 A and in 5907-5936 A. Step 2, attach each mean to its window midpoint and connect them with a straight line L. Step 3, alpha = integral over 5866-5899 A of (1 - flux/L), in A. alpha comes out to 2.6 A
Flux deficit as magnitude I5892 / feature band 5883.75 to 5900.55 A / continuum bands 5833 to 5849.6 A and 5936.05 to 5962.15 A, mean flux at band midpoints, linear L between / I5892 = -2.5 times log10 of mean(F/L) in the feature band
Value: 0.18 mag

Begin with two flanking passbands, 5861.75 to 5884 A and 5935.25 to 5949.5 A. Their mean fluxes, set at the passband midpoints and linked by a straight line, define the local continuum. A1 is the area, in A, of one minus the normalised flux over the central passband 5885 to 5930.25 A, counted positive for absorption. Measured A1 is 2.4 A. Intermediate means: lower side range 40.6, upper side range 39.8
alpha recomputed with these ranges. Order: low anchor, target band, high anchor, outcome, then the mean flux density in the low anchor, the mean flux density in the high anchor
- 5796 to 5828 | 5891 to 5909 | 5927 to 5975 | 2.35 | 41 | 40.1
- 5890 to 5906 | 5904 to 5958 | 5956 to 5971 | -4.12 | 34.3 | 40.6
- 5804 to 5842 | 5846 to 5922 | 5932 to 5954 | 2.13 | 40.7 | 39.7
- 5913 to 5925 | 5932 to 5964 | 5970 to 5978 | 1.01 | 41.9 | 40.5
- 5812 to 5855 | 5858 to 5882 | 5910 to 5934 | 0.50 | 41.4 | 41.1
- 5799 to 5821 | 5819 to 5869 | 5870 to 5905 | -1.73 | 41.2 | 37.4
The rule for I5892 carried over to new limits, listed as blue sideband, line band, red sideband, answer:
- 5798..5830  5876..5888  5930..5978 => -0.010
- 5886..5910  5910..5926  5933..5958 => -0.120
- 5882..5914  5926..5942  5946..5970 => -0.047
